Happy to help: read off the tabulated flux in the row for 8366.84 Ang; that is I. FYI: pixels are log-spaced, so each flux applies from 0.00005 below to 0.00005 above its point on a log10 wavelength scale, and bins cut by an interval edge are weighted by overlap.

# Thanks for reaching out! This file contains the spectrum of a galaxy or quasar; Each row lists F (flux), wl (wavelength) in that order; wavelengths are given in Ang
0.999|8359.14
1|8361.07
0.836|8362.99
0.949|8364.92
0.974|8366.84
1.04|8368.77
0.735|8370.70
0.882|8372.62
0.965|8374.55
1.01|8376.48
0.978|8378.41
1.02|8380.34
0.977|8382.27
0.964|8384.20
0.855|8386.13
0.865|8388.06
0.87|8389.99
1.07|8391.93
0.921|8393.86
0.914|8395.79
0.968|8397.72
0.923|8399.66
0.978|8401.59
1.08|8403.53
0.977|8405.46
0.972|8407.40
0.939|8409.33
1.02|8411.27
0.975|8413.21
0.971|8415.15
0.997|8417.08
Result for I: 0.974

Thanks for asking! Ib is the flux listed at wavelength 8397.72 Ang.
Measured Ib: 0.968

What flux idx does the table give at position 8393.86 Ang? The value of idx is 0.921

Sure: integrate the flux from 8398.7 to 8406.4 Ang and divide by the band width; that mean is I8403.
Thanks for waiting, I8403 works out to 0.99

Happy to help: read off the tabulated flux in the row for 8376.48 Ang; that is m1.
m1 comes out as 1.01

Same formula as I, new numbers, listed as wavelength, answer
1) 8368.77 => 1.04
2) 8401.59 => 0.978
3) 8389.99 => 0.87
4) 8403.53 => 1.08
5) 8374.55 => 0.965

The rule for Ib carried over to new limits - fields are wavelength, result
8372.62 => 0.882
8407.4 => 0.972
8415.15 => 0.971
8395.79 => 0.914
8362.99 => 0.836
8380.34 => 1.02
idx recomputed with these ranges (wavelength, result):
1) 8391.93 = 1.07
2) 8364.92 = 0.949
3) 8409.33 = 0.939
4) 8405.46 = 0.977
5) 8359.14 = 0.999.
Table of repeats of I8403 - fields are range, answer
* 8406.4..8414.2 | 0.976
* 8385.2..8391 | 0.864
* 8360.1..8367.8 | 0.94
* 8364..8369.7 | 0.988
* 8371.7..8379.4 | 0.959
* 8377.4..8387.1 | 0.959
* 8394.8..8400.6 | 0.935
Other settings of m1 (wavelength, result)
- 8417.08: 0.997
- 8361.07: 1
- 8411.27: 1.02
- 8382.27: 0.977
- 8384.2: 0.964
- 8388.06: 0.865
